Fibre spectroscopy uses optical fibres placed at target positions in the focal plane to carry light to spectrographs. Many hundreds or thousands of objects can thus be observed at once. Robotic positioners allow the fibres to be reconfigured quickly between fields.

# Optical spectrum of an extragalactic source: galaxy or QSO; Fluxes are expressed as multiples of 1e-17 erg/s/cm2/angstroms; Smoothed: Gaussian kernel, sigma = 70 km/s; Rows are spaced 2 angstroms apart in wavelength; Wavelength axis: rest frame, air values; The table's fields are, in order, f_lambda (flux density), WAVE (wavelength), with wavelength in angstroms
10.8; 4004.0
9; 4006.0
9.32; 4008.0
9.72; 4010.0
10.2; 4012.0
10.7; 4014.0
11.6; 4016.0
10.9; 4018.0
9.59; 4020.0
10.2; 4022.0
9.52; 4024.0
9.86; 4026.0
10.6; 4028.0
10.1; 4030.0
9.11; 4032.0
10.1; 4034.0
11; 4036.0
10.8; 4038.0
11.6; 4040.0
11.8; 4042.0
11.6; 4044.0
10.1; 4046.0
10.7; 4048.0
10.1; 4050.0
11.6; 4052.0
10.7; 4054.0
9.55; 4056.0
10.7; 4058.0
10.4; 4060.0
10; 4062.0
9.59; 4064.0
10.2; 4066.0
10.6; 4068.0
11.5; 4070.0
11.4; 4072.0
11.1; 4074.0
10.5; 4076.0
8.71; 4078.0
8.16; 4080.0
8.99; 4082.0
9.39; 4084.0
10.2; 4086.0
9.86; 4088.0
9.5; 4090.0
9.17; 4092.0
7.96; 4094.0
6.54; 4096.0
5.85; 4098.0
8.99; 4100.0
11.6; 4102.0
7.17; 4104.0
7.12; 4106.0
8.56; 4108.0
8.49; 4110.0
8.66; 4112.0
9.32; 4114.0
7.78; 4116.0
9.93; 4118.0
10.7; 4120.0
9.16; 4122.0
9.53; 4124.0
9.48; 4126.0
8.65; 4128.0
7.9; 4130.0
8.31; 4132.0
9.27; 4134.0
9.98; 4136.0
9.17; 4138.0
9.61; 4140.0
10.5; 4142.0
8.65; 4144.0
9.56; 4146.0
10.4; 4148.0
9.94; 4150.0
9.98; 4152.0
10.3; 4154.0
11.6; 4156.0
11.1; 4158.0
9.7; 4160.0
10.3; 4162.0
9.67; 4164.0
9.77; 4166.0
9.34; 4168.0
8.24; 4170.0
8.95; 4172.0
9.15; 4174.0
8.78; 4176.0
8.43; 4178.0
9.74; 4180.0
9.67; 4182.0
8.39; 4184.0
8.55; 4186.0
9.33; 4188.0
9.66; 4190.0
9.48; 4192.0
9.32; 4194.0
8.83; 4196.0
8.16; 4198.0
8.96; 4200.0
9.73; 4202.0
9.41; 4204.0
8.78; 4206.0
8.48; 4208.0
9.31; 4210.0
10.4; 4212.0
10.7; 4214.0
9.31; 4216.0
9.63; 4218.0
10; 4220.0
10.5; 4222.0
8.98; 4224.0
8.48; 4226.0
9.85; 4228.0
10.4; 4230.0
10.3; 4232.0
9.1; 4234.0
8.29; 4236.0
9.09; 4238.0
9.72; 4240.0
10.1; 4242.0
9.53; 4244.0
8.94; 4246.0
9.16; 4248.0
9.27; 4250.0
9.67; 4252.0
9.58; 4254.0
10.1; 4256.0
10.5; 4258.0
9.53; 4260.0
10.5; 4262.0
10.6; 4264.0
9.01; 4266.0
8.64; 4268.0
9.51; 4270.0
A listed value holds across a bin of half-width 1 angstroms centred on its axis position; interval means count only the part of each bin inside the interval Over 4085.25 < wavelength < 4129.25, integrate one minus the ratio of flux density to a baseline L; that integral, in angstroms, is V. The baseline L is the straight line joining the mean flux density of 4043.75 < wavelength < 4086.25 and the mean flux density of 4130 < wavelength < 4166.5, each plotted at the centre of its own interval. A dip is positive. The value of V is 5.3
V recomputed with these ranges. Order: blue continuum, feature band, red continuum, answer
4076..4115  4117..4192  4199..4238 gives -3.5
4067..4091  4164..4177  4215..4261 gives 0.9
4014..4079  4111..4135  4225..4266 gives 2.6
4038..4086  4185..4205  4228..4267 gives 1.5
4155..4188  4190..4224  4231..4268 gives 0.3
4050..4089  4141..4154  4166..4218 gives -0.5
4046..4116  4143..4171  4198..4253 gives -1.3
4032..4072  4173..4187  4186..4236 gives 1.0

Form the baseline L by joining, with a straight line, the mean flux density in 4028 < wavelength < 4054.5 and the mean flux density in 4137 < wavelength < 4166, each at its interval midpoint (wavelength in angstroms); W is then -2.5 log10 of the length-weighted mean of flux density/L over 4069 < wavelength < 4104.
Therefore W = 0.12 mag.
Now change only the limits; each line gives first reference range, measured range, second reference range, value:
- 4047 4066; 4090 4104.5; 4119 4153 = 0.19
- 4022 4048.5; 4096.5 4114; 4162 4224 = 0.20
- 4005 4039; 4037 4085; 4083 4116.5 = -0.11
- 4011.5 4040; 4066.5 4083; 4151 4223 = 0.00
